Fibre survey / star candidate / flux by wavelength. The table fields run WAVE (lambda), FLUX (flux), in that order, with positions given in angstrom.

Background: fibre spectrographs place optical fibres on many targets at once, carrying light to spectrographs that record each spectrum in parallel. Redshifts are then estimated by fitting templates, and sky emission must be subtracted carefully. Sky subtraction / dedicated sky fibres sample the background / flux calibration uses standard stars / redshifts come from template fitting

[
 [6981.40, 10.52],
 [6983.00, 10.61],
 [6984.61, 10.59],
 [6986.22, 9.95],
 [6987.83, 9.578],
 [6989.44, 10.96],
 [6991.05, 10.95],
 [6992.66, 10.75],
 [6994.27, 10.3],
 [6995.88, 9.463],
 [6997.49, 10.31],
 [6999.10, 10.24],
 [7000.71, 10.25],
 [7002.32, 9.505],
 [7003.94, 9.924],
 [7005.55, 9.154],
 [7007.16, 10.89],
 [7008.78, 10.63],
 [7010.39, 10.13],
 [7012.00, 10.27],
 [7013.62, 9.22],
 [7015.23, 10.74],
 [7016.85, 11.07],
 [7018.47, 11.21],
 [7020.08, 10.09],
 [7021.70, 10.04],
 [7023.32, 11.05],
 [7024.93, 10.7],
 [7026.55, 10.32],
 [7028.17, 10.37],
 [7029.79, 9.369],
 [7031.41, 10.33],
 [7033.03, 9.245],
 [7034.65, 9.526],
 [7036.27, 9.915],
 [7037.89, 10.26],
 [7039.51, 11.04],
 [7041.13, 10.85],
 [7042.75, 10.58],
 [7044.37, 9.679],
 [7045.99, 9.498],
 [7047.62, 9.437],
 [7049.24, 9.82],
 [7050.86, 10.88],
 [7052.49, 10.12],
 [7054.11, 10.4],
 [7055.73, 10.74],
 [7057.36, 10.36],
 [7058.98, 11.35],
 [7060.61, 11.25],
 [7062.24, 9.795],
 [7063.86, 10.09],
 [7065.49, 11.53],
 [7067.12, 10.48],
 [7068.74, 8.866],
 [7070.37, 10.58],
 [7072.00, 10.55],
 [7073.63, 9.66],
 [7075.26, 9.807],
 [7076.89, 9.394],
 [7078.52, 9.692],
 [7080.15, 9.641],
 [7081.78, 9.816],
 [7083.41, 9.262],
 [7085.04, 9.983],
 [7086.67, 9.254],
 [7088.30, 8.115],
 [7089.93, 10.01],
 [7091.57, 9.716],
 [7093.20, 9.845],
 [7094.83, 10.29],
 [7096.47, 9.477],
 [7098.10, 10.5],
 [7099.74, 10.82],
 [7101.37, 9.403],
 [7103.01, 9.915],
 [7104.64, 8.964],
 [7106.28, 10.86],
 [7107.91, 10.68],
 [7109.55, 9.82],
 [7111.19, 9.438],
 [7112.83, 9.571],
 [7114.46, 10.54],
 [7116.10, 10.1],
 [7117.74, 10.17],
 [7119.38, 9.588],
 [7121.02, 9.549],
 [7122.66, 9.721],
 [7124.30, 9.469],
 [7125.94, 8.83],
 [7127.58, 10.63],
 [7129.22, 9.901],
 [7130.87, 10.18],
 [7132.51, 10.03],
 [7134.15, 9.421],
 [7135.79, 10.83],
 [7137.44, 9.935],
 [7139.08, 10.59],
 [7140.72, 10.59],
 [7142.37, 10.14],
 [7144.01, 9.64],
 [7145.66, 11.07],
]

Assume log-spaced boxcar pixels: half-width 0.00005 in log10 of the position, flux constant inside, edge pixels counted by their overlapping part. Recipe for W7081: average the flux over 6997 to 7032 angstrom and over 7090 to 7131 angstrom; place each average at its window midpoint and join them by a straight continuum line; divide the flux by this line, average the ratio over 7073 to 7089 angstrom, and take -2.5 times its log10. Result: 0.06 mag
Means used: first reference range 10.3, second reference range 9.91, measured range 9.47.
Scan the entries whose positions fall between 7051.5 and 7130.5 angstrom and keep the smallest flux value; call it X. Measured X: 8.115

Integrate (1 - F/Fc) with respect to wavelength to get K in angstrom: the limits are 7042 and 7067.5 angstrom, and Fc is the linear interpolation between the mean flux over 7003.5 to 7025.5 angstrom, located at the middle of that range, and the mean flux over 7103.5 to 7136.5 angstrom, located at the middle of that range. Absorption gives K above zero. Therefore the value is -0.4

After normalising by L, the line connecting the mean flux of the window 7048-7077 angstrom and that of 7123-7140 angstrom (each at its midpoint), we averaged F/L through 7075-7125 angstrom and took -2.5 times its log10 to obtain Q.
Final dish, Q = 0.038 mag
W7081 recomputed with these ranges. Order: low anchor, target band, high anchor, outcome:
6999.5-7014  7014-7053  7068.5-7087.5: -0.04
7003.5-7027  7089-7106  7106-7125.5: 0.01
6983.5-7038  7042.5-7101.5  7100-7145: 0.01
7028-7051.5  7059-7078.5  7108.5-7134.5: -0.03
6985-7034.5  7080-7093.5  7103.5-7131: 0.05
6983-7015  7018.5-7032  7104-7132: -0.02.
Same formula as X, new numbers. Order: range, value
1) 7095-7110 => 8.964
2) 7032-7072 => 8.866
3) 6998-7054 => 9.154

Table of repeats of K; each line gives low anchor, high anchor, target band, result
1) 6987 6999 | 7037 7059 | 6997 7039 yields 0.56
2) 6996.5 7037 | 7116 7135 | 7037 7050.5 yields -0.12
